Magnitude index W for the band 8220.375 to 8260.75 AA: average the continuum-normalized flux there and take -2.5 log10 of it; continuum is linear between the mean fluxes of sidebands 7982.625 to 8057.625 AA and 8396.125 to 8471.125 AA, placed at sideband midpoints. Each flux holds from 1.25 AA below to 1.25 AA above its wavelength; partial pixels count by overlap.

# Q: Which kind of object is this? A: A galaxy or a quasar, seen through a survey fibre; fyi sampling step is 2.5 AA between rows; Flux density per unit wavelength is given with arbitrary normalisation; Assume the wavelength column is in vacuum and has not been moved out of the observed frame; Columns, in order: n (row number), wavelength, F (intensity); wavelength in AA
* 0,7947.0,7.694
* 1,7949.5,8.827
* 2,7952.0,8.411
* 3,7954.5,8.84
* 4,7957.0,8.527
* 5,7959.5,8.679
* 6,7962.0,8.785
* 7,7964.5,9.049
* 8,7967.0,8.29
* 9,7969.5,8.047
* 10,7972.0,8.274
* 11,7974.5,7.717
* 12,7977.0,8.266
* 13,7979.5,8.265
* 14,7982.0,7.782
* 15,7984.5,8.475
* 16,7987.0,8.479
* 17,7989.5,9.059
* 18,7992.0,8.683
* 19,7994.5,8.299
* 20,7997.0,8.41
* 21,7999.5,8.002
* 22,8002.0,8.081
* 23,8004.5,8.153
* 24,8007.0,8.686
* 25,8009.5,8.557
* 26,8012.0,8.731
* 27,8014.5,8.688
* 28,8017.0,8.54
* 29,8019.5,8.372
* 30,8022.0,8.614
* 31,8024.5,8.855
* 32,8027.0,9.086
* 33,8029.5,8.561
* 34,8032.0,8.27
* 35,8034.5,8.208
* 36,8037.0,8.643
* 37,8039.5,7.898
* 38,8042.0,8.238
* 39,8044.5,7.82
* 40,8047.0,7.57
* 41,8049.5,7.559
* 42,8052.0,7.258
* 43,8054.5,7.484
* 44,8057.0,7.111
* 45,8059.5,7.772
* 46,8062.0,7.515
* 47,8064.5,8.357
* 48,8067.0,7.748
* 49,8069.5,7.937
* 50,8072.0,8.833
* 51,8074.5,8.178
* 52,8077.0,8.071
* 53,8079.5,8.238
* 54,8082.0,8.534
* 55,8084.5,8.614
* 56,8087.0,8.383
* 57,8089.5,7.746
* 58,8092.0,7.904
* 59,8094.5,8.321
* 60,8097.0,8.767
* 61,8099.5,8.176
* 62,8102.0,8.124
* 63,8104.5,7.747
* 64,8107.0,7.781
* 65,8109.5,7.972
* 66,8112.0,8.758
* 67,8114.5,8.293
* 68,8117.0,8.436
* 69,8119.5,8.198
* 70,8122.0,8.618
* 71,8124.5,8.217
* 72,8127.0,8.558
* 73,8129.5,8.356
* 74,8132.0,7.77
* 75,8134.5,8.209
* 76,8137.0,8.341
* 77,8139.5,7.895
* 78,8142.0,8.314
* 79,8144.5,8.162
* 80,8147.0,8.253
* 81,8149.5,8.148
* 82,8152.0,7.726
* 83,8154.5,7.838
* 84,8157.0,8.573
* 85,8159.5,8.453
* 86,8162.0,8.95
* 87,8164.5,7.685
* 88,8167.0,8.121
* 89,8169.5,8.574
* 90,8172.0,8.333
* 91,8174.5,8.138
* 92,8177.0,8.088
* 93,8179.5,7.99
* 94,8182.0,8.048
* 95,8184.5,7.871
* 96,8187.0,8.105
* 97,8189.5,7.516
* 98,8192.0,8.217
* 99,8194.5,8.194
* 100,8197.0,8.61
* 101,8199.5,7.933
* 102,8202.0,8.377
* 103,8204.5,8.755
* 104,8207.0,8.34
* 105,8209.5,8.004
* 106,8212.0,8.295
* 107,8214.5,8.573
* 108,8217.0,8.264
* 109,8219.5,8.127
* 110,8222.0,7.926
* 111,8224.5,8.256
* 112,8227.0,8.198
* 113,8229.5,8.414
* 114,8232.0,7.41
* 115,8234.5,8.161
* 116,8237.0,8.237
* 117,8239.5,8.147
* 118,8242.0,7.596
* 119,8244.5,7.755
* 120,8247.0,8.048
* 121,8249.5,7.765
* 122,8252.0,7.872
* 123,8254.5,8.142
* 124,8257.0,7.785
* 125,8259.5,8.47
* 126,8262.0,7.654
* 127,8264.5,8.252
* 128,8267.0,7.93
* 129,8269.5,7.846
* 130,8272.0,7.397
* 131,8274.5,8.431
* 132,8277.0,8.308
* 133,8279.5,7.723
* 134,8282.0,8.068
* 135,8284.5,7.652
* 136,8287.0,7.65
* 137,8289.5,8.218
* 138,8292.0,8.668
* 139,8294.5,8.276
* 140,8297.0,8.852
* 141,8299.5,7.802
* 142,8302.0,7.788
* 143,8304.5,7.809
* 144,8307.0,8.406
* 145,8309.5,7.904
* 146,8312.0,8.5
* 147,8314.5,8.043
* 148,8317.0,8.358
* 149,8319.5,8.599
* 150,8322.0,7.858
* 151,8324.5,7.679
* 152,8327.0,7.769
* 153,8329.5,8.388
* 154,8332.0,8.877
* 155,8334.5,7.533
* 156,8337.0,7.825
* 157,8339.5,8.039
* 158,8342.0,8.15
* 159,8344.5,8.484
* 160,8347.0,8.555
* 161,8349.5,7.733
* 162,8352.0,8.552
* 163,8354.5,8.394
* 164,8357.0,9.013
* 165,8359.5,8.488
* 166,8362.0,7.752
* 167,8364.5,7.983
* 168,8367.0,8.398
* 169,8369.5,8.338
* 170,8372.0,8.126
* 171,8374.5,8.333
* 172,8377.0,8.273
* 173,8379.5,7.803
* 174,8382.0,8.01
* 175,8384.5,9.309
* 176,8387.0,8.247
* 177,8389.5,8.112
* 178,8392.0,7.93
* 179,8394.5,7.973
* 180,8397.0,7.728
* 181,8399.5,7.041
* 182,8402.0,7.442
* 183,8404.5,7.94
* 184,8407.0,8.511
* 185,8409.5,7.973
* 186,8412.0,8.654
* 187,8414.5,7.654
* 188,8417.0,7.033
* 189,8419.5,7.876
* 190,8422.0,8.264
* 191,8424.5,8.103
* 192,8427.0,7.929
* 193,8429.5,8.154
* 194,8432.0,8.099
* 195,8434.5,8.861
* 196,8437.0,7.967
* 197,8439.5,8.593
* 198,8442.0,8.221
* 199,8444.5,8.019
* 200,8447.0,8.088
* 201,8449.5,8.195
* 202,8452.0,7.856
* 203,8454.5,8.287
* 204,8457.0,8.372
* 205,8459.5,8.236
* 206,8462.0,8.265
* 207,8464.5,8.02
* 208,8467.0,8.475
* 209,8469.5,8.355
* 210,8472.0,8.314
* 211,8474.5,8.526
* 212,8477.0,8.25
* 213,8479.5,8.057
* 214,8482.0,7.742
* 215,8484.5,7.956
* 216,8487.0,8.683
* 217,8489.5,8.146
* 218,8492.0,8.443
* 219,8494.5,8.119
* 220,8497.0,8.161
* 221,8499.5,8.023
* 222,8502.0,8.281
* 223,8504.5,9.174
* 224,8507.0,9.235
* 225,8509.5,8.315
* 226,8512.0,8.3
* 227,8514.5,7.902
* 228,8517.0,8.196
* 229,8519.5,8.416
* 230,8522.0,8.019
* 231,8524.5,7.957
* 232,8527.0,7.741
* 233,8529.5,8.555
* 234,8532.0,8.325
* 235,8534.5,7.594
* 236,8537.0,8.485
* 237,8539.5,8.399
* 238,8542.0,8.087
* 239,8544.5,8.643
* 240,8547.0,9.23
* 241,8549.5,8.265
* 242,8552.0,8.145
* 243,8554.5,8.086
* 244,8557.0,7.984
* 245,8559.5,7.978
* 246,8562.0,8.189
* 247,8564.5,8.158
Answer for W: 0.02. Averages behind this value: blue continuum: 8.29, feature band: 8.01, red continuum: 8.08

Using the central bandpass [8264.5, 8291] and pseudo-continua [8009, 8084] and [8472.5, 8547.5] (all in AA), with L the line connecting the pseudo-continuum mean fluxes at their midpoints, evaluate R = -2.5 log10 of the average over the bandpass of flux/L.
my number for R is 0.039 mag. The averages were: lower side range 8.18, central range 7.94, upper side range 8.29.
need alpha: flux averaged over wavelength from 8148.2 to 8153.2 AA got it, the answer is 7.94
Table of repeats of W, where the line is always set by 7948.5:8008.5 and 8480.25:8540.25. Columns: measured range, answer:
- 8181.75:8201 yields 0.04 mag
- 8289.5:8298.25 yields -0.03 mag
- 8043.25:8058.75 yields 0.13 mag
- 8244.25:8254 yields 0.06 mag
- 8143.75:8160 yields 0.03 mag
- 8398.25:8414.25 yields 0.05 mag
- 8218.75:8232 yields 0.03 mag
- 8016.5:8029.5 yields -0.04 mag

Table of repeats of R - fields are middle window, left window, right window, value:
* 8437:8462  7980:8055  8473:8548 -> 0.01 mag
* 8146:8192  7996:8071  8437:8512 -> 0.01 mag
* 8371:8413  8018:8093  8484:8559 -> 0.02 mag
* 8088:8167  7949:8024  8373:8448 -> 0.02 mag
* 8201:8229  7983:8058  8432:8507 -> 0.00 mag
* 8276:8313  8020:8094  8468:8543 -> 0.01 mag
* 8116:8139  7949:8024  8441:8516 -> 0.01 mag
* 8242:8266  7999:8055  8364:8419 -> 0.02 mag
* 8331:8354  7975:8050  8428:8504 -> 0.01 mag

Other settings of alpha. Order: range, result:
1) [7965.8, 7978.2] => 8.12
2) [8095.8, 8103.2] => 8.35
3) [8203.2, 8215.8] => 8.39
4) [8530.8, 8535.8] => 7.96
